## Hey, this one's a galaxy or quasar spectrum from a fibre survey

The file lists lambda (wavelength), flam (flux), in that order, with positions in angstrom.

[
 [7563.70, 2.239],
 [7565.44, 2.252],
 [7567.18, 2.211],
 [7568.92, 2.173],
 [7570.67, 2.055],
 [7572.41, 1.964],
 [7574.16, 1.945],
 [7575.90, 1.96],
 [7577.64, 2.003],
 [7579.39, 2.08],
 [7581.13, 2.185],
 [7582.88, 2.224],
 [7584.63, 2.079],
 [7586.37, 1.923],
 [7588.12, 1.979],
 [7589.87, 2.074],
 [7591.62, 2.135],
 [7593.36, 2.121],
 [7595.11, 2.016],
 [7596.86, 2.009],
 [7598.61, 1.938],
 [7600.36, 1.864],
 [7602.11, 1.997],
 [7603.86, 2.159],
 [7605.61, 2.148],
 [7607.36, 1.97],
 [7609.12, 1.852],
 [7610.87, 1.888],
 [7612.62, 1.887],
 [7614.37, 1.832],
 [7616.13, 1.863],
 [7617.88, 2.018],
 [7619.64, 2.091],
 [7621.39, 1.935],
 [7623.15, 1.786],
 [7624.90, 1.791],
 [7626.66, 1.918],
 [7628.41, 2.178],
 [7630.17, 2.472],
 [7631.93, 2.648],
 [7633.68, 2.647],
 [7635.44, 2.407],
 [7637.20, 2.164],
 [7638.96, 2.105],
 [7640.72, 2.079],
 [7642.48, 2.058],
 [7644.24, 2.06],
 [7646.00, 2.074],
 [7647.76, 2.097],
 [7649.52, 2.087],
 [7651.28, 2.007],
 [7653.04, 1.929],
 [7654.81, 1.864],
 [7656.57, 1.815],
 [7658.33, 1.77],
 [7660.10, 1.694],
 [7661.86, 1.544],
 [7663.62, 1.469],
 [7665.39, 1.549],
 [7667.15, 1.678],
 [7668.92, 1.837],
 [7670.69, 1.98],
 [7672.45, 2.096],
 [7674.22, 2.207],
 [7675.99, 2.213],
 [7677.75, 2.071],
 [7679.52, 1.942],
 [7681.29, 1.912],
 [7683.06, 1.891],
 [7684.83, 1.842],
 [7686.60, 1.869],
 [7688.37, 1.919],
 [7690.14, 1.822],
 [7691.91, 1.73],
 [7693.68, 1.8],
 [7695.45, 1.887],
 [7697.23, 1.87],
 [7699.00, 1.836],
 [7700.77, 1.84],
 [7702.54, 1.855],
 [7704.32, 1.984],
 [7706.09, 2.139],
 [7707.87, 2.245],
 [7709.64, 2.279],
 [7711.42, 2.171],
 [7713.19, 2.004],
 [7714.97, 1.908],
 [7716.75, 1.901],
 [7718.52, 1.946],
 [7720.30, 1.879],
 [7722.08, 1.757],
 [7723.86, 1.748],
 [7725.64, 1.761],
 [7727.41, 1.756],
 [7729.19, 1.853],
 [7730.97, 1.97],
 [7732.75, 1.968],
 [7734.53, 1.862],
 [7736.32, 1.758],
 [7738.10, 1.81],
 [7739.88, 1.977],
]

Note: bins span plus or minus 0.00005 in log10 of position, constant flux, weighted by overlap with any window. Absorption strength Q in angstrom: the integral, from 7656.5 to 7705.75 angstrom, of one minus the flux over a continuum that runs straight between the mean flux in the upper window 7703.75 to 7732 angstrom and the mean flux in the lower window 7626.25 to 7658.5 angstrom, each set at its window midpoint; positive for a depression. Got 4.4 angstrom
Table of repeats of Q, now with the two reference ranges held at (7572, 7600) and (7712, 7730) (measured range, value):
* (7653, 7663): 1.0 angstrom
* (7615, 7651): -2.7 angstrom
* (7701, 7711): -1.1 angstrom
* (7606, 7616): 0.5 angstrom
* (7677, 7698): 0.3 angstrom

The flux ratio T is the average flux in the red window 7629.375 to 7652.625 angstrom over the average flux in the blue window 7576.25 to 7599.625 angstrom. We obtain 1.08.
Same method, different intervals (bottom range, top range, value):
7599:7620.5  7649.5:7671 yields 0.90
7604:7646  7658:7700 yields 0.89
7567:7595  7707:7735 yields 0.94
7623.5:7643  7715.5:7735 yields 0.84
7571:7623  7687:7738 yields 0.95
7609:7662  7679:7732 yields 0.94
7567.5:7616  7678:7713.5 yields 0.96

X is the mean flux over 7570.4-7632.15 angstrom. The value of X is 2.02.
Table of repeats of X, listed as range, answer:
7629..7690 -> 2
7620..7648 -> 2.15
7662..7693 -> 1.88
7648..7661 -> 1.89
